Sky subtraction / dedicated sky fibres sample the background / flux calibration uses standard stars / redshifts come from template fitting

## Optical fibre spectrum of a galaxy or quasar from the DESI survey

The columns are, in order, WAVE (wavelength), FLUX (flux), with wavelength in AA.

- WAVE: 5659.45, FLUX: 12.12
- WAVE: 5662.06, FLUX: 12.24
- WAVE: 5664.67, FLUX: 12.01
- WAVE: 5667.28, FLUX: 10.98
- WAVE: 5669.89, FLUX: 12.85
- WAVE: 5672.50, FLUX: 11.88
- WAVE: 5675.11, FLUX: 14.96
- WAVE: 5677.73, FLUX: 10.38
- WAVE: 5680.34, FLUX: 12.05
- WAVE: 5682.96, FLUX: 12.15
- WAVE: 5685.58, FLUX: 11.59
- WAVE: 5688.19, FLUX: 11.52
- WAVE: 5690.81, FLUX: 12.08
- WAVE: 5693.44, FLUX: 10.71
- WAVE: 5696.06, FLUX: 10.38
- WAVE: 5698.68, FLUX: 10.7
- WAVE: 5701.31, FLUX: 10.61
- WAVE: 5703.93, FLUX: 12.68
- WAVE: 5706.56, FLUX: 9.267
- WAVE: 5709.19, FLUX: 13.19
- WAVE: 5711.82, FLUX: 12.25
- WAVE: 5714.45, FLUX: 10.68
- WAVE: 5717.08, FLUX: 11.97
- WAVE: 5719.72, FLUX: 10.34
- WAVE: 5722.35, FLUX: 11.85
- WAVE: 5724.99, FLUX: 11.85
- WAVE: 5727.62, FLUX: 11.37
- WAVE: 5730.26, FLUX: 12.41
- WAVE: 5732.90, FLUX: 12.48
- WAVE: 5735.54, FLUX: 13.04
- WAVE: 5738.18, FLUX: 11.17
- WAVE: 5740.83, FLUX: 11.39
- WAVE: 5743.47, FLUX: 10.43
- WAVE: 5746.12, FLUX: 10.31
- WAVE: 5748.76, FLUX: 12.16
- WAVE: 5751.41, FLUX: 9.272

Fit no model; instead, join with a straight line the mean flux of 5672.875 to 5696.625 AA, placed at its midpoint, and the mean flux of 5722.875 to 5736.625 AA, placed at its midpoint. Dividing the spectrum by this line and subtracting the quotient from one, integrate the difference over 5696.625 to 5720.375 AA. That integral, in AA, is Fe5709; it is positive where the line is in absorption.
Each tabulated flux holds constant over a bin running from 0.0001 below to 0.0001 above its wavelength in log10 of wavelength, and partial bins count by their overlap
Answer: 1.4 AA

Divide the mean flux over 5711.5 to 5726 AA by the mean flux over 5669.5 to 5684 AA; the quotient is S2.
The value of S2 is 0.93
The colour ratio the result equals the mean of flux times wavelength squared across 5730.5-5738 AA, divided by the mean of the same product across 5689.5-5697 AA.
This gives 1.1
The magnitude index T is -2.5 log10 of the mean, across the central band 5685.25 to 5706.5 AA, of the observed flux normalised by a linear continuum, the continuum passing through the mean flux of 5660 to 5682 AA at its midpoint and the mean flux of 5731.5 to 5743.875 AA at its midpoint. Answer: 0.082 mag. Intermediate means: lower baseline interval 12.2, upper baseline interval 11.8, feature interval 11.2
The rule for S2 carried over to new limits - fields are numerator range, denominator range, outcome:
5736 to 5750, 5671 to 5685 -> 0.91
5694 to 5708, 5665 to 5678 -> 0.87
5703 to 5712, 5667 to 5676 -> 0.92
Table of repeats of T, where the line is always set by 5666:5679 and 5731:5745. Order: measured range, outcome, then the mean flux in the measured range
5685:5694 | 0.05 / 11.5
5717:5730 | 0.03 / 11.5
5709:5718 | 0.00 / 11.9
